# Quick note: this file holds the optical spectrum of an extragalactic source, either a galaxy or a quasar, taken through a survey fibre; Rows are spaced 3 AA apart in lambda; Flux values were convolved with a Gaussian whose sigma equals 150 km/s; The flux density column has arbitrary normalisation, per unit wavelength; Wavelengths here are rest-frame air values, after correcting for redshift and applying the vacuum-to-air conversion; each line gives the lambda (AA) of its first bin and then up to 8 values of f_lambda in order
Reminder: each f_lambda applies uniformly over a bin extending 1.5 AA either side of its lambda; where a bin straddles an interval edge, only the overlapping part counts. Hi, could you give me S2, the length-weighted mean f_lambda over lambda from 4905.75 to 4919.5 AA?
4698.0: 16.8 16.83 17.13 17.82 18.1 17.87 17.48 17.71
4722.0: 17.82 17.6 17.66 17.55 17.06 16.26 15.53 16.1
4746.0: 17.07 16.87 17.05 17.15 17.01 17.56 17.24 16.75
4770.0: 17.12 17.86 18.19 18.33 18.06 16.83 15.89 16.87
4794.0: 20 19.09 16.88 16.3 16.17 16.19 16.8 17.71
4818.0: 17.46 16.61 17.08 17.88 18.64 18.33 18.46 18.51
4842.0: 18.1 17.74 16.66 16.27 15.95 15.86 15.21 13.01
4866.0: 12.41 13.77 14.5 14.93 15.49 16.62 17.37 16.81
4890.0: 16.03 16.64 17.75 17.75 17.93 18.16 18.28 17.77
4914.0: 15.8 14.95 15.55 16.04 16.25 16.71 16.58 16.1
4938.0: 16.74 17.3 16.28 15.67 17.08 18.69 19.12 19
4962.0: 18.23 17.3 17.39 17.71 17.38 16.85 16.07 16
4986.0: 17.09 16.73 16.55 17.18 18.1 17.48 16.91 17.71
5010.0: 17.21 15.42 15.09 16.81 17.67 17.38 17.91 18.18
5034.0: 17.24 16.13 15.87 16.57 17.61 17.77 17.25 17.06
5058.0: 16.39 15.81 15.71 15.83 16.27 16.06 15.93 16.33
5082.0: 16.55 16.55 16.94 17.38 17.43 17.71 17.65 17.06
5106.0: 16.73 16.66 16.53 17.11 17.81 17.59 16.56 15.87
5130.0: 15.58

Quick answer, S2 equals 16.7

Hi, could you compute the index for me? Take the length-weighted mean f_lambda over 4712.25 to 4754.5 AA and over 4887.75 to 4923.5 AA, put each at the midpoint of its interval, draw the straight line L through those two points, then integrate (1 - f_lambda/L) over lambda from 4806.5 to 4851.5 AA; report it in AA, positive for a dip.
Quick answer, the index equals -1.3 AA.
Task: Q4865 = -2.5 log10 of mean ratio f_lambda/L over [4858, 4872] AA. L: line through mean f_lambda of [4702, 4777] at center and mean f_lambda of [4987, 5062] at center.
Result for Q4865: 0.24 mag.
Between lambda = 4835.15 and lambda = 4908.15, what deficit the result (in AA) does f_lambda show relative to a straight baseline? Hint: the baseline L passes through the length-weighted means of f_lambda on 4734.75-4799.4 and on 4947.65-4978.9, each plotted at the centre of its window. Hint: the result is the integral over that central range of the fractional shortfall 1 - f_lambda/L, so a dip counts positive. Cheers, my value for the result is 5.0 AA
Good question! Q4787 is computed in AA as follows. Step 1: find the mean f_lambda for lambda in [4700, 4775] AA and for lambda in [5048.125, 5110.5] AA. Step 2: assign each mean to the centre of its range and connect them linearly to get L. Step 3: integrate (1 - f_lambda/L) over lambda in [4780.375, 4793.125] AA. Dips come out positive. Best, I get 0.0 AA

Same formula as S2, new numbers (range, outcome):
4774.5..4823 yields 17.3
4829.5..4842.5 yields 18.4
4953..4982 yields 17.7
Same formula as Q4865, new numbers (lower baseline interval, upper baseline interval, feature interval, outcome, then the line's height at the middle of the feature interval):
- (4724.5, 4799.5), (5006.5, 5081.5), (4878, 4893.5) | 0.03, 17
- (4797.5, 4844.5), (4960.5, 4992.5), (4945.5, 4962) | -0.05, 17.1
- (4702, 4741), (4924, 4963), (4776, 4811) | 0.00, 17.3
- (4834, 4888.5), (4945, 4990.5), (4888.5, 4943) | -0.01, 16.7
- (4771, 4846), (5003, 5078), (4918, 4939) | 0.06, 17.1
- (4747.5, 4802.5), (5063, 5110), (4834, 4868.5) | 0.07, 17.3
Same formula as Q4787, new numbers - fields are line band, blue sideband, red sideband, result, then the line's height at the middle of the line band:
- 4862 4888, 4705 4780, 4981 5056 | 3.3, 17.2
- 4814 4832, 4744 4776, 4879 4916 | -0.4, 17.2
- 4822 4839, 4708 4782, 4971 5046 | -0.9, 17.2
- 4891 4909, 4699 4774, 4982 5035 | -0.6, 17.1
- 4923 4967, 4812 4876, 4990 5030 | -1.0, 16.8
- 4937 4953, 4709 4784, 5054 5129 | 0.1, 17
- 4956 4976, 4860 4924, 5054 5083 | -2.2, 16.1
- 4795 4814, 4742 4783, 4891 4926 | 0.2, 17.2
